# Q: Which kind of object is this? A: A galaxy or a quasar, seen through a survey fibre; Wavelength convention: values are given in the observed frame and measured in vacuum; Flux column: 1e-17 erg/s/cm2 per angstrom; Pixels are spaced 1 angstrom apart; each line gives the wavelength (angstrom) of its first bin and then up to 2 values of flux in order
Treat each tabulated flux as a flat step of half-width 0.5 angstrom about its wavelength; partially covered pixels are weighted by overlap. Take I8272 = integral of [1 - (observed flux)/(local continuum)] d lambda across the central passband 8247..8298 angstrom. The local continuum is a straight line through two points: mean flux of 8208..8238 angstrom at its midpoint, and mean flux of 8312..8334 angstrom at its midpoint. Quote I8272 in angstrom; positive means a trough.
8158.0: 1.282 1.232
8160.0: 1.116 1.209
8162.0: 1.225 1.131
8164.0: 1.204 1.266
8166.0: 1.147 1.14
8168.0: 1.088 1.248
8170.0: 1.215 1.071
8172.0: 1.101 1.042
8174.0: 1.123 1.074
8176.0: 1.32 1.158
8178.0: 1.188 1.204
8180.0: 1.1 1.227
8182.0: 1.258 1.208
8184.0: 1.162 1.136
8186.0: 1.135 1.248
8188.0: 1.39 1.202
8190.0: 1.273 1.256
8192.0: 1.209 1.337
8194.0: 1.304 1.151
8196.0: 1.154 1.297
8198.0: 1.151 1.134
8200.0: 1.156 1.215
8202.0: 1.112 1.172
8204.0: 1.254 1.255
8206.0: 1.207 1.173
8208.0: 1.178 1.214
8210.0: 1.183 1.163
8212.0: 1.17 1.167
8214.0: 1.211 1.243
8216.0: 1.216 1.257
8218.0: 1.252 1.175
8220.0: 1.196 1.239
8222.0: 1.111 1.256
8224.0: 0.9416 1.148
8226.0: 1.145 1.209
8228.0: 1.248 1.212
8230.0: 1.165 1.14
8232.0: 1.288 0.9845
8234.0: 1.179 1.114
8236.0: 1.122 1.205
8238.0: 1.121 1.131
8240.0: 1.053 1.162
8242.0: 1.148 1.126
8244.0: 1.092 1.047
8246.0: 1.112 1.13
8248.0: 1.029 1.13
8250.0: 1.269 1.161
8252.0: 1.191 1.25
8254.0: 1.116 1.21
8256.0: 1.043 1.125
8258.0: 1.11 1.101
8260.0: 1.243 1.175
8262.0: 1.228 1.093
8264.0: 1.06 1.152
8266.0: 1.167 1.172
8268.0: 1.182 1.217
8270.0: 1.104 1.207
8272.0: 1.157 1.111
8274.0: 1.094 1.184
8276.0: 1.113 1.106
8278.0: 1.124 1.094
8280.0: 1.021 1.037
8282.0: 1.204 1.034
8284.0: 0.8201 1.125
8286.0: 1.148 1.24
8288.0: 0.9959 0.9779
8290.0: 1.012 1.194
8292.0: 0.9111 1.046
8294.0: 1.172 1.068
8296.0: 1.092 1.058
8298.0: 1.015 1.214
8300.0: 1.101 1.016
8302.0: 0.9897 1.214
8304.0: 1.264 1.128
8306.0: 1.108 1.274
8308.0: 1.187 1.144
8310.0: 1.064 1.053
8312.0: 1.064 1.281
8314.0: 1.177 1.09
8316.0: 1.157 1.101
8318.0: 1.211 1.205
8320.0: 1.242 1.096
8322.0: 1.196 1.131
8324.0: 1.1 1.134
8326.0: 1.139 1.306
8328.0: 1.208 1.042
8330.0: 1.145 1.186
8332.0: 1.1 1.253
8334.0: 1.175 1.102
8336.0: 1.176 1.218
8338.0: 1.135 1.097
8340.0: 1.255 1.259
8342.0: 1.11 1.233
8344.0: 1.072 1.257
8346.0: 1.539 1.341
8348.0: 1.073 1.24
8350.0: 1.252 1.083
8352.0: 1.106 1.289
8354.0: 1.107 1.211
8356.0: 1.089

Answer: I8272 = 2.4 angstrom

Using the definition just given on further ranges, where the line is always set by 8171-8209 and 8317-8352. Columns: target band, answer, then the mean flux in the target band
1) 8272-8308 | 2.74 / 1.1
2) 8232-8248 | 0.98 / 1.12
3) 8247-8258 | 0.37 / 1.15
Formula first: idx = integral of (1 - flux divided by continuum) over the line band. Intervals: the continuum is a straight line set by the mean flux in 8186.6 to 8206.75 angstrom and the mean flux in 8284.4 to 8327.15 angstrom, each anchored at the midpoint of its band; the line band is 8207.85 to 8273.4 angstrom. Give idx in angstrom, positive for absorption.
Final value 1.4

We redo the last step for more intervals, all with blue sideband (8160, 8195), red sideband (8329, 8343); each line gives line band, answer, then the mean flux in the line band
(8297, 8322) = 0.7 angstrom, 1.14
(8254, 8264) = 0.3 angstrom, 1.14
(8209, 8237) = 0.2 angstrom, 1.18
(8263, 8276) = 0.3 angstrom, 1.15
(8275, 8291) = 1.3 angstrom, 1.08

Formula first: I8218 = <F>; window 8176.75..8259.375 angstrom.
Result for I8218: 1.18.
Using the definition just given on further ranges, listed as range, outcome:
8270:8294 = 1.09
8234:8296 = 1.12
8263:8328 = 1.12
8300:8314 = 1.14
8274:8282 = 1.1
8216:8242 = 1.16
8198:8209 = 1.19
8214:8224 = 1.2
